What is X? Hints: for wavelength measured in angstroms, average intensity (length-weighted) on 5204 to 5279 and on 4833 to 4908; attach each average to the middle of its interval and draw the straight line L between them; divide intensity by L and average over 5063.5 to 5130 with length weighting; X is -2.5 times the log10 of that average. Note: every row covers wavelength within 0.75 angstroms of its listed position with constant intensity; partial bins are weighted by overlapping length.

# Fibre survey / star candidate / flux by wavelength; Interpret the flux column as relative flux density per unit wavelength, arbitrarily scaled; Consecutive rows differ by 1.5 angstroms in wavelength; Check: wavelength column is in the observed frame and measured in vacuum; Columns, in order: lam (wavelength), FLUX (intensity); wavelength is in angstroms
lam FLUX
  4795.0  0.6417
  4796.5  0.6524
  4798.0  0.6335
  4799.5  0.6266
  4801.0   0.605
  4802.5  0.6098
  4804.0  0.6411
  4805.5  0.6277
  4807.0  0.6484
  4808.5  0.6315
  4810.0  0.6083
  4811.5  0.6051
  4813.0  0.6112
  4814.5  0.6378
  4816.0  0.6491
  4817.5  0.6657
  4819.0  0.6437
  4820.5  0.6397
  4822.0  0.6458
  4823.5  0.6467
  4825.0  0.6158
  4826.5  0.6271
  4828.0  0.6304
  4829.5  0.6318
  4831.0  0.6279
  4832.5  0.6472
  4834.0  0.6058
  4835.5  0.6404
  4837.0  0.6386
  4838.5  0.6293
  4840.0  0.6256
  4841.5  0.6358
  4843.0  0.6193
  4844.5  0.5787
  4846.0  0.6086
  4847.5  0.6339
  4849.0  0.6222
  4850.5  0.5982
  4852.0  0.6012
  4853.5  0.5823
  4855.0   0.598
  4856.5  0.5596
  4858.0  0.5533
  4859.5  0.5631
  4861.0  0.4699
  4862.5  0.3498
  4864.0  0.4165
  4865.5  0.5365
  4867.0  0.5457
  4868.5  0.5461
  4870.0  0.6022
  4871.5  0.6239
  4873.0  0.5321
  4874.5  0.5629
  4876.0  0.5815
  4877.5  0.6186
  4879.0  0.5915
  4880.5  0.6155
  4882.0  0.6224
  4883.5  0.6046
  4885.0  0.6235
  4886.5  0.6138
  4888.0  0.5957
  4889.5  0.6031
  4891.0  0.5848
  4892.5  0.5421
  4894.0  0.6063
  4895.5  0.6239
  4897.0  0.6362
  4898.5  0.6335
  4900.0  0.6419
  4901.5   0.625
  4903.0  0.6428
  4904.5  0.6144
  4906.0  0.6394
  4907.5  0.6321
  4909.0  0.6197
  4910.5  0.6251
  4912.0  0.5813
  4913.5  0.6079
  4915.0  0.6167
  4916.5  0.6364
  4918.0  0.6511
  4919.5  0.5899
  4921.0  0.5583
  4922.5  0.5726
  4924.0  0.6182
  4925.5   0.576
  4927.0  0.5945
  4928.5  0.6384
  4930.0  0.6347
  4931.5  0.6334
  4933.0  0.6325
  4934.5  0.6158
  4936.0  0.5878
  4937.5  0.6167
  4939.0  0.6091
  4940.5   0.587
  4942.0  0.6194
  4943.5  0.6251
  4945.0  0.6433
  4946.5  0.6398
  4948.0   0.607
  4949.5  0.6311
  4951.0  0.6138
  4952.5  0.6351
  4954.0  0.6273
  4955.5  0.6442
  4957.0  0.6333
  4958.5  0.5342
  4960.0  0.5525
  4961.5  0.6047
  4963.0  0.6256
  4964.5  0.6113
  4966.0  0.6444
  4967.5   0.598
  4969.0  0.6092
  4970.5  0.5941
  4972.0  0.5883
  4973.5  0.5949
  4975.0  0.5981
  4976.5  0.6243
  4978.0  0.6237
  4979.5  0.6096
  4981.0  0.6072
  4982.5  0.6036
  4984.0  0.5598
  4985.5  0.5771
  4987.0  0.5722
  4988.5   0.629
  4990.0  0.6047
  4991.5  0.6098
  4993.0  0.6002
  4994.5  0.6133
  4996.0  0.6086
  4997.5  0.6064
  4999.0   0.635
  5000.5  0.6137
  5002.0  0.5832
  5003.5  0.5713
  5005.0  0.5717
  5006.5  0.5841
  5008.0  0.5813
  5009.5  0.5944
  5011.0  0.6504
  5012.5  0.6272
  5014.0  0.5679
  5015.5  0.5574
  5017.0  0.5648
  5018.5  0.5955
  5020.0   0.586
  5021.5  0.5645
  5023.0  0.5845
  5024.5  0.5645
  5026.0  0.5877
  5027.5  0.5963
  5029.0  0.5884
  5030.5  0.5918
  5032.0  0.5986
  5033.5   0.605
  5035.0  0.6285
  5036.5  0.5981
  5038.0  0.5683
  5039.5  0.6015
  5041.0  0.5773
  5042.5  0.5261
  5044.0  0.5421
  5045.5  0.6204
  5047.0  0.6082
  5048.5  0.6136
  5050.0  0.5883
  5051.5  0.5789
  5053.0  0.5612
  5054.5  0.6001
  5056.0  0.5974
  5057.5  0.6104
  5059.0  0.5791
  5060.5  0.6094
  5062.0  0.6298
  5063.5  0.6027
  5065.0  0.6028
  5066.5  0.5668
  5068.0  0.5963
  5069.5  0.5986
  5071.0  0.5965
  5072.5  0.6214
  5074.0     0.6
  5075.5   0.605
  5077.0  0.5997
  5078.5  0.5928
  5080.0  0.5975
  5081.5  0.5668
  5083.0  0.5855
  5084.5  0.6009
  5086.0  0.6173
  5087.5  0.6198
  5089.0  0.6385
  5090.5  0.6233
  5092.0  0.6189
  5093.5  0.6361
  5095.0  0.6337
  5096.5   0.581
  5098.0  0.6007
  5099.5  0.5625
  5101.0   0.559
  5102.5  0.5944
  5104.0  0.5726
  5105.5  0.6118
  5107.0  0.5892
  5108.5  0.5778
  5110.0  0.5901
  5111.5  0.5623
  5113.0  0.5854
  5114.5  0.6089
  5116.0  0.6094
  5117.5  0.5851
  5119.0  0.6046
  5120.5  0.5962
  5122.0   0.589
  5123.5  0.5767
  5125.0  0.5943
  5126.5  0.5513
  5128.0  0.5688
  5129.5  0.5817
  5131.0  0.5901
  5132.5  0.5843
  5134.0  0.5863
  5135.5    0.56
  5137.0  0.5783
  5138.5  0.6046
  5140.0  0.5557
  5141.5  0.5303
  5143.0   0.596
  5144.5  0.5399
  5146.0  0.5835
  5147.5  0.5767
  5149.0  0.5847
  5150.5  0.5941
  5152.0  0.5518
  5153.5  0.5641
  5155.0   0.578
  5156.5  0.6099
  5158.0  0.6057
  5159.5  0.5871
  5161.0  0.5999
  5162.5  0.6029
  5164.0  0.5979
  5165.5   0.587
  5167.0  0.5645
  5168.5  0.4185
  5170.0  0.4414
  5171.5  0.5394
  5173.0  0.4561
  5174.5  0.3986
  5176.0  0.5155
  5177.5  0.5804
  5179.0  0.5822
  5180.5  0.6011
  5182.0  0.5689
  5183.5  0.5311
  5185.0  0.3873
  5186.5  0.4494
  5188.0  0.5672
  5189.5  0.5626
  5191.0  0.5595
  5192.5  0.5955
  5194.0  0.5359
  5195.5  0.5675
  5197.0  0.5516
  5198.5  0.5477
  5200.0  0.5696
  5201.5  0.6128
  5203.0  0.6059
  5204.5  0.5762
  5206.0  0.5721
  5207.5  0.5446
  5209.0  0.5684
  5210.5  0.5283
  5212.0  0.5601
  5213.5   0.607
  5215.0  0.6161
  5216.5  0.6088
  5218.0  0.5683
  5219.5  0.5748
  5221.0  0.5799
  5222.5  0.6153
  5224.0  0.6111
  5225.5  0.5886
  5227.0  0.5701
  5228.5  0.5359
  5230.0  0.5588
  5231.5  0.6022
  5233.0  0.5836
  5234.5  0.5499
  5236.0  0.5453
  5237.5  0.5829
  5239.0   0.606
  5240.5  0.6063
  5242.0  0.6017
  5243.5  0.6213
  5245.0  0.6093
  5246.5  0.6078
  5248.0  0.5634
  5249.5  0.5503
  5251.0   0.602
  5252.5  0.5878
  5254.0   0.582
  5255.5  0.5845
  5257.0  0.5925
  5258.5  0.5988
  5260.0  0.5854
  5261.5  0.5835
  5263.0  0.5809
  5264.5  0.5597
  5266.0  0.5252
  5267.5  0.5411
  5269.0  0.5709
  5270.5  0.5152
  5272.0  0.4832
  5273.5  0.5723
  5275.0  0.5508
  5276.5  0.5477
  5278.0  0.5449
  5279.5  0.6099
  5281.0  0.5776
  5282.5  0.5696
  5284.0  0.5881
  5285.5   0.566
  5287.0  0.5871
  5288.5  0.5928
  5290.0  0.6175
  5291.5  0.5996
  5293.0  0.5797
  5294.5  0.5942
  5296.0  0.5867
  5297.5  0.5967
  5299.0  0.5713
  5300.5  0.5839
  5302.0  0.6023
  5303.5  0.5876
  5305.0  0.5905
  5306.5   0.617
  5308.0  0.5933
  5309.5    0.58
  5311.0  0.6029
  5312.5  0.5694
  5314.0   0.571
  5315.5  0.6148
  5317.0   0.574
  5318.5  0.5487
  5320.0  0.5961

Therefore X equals -0.025 mag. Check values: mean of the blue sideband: 0.591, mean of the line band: 0.595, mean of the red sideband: 0.575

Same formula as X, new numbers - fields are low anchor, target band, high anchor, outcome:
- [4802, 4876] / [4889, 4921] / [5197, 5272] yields -0.04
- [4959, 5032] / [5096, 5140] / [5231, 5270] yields 0.01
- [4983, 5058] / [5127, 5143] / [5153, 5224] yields -0.01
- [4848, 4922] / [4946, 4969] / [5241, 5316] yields -0.05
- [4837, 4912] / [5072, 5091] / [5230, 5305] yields -0.04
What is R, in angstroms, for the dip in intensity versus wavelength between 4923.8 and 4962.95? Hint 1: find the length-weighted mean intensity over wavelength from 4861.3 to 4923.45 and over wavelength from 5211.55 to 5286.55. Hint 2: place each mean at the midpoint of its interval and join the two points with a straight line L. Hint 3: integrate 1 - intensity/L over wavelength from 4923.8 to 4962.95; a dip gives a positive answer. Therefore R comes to -1.6 angstroms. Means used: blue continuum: 0.591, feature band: 0.614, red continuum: 0.577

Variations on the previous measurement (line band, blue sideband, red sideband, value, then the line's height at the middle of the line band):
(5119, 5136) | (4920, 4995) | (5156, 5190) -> -0.92 angstroms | 0.551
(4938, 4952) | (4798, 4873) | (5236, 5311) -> -0.55 angstroms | 0.596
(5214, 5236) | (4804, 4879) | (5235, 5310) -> -0.01 angstroms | 0.582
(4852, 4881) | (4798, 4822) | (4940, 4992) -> 3.34 angstroms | 0.623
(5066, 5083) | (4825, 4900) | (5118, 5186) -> -0.79 angstroms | 0.568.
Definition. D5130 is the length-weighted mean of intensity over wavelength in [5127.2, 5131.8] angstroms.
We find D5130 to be 0.58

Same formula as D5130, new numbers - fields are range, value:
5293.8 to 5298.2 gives 0.592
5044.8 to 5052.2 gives 0.602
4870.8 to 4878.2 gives 0.583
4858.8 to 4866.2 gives 0.466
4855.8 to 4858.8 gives 0.557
